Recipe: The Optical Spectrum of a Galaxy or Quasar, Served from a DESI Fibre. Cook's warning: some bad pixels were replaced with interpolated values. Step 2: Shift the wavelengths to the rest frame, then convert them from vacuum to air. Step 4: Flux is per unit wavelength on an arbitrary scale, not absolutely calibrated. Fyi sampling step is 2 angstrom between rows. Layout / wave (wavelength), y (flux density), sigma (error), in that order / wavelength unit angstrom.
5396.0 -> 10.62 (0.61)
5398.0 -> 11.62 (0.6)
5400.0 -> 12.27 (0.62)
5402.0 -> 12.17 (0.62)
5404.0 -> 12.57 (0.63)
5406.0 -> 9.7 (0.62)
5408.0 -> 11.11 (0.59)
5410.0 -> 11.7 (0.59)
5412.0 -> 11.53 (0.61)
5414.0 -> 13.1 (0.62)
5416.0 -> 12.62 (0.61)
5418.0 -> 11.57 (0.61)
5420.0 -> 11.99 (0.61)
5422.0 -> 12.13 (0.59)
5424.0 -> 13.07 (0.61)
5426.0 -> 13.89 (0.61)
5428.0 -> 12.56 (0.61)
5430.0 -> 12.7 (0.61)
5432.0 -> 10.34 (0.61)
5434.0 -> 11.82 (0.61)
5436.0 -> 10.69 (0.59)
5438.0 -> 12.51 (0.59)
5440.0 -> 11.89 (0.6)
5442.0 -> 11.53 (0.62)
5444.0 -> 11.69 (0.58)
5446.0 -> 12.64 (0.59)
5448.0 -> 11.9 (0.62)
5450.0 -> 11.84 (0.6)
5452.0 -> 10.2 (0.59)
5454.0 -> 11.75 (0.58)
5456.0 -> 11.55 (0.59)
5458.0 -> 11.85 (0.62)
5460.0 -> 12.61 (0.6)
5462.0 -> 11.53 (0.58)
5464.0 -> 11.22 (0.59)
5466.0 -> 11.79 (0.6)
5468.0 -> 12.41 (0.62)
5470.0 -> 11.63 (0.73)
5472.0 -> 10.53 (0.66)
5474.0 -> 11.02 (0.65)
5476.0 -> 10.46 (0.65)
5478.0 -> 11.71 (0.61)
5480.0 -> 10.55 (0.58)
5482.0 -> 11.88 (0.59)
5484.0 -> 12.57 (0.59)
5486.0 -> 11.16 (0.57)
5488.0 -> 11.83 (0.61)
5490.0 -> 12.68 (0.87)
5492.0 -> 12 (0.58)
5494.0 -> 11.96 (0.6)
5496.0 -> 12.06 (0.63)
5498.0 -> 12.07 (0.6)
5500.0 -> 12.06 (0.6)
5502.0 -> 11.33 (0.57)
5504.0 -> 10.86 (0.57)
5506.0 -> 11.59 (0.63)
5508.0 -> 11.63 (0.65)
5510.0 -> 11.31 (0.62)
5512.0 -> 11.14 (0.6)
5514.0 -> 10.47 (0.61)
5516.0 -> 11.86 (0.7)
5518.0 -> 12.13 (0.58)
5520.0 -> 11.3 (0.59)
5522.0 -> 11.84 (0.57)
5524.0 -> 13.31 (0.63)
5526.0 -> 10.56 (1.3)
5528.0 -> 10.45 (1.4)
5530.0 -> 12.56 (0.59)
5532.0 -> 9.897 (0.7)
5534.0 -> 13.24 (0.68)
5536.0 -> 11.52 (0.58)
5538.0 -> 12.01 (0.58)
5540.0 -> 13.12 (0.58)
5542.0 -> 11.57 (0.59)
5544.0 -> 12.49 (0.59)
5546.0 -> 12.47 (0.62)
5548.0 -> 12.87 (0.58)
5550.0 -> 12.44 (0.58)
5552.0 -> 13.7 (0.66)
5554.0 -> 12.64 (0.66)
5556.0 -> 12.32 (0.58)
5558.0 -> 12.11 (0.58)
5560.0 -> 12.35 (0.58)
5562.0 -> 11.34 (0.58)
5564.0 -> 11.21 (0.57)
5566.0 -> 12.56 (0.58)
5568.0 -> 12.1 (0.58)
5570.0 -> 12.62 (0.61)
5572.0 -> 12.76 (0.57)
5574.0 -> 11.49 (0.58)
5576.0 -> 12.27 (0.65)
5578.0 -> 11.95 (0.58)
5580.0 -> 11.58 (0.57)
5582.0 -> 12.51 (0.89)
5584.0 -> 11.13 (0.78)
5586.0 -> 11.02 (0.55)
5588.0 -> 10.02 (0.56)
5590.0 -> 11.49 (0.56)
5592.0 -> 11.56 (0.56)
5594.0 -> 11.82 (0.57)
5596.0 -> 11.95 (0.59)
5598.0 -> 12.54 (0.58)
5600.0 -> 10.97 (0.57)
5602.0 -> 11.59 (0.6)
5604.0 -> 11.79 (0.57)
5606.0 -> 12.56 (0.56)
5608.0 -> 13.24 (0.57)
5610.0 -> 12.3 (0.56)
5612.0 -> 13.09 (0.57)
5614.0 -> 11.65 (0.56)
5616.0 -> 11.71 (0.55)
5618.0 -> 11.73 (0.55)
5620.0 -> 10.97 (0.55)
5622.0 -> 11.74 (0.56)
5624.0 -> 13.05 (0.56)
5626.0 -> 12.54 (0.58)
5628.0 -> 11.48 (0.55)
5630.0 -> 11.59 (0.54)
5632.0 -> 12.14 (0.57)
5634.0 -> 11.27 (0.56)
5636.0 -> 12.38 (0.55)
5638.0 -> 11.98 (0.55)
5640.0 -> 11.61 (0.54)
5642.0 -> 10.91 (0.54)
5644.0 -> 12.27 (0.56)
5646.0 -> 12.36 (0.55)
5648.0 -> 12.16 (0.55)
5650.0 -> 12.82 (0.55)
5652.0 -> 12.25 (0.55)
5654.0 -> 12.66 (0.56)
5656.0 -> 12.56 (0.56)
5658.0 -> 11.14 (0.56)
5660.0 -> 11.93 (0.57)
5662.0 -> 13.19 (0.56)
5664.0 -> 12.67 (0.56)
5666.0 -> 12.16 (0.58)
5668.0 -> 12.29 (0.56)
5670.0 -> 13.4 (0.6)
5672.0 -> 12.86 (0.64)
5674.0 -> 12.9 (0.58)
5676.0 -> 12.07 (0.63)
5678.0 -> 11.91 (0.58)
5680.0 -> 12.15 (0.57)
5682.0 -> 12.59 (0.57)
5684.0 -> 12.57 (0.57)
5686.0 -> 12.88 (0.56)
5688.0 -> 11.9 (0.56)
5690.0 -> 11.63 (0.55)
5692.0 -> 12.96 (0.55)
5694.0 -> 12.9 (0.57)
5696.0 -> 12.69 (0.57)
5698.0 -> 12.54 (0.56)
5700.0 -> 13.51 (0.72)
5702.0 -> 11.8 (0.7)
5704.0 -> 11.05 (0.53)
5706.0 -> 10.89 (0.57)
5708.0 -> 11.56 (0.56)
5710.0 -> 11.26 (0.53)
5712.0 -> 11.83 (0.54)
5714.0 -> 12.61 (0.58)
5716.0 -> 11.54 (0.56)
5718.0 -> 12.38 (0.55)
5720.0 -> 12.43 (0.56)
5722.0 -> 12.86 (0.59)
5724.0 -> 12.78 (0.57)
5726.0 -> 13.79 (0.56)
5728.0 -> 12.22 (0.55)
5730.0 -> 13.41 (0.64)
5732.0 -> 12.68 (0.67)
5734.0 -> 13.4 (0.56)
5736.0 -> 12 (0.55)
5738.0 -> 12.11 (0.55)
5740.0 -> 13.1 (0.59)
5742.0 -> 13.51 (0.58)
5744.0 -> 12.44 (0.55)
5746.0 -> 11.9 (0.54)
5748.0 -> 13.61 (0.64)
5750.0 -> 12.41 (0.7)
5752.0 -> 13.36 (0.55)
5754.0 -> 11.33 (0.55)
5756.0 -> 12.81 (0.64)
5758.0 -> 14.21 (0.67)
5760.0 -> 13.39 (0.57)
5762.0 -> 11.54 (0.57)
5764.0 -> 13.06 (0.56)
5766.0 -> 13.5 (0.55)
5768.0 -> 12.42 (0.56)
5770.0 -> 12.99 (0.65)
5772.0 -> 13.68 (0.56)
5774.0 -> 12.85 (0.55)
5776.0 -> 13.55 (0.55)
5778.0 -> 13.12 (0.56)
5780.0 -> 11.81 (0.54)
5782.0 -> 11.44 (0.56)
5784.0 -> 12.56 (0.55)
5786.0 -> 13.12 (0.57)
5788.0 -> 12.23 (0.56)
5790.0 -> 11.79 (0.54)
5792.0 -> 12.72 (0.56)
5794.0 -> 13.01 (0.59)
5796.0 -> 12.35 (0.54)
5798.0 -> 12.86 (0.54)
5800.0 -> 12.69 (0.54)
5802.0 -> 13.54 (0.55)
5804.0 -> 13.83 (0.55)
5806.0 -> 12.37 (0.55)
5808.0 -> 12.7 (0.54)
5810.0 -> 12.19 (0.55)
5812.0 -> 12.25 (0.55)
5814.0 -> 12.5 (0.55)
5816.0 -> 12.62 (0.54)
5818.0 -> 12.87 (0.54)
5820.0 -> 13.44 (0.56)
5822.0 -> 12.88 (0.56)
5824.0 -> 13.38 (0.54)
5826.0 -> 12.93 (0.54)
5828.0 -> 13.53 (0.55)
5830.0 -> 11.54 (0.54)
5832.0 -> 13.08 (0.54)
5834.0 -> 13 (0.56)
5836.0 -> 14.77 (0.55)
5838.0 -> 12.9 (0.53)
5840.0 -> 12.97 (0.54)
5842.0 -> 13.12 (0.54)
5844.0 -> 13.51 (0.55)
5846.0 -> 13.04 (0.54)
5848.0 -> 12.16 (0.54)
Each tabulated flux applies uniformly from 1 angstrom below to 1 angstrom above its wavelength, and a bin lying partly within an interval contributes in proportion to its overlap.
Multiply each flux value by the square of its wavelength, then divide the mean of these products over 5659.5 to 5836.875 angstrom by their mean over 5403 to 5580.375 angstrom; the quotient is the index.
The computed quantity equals 1.17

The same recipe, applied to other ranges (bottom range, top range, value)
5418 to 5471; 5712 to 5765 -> 1.19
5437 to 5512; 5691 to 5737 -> 1.16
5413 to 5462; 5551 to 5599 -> 1.05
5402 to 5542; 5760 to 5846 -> 1.23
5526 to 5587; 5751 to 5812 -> 1.15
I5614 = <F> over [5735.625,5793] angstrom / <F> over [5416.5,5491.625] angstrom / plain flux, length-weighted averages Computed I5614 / 1.08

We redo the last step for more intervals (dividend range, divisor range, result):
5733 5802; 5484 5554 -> 1.07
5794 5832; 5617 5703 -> 1.05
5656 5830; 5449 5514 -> 1.09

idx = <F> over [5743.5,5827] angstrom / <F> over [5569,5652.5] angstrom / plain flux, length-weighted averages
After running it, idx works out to 1.07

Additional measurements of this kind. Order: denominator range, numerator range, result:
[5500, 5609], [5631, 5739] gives 1.04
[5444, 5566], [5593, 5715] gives 1.03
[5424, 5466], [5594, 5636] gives 1.01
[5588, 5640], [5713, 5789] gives 1.07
